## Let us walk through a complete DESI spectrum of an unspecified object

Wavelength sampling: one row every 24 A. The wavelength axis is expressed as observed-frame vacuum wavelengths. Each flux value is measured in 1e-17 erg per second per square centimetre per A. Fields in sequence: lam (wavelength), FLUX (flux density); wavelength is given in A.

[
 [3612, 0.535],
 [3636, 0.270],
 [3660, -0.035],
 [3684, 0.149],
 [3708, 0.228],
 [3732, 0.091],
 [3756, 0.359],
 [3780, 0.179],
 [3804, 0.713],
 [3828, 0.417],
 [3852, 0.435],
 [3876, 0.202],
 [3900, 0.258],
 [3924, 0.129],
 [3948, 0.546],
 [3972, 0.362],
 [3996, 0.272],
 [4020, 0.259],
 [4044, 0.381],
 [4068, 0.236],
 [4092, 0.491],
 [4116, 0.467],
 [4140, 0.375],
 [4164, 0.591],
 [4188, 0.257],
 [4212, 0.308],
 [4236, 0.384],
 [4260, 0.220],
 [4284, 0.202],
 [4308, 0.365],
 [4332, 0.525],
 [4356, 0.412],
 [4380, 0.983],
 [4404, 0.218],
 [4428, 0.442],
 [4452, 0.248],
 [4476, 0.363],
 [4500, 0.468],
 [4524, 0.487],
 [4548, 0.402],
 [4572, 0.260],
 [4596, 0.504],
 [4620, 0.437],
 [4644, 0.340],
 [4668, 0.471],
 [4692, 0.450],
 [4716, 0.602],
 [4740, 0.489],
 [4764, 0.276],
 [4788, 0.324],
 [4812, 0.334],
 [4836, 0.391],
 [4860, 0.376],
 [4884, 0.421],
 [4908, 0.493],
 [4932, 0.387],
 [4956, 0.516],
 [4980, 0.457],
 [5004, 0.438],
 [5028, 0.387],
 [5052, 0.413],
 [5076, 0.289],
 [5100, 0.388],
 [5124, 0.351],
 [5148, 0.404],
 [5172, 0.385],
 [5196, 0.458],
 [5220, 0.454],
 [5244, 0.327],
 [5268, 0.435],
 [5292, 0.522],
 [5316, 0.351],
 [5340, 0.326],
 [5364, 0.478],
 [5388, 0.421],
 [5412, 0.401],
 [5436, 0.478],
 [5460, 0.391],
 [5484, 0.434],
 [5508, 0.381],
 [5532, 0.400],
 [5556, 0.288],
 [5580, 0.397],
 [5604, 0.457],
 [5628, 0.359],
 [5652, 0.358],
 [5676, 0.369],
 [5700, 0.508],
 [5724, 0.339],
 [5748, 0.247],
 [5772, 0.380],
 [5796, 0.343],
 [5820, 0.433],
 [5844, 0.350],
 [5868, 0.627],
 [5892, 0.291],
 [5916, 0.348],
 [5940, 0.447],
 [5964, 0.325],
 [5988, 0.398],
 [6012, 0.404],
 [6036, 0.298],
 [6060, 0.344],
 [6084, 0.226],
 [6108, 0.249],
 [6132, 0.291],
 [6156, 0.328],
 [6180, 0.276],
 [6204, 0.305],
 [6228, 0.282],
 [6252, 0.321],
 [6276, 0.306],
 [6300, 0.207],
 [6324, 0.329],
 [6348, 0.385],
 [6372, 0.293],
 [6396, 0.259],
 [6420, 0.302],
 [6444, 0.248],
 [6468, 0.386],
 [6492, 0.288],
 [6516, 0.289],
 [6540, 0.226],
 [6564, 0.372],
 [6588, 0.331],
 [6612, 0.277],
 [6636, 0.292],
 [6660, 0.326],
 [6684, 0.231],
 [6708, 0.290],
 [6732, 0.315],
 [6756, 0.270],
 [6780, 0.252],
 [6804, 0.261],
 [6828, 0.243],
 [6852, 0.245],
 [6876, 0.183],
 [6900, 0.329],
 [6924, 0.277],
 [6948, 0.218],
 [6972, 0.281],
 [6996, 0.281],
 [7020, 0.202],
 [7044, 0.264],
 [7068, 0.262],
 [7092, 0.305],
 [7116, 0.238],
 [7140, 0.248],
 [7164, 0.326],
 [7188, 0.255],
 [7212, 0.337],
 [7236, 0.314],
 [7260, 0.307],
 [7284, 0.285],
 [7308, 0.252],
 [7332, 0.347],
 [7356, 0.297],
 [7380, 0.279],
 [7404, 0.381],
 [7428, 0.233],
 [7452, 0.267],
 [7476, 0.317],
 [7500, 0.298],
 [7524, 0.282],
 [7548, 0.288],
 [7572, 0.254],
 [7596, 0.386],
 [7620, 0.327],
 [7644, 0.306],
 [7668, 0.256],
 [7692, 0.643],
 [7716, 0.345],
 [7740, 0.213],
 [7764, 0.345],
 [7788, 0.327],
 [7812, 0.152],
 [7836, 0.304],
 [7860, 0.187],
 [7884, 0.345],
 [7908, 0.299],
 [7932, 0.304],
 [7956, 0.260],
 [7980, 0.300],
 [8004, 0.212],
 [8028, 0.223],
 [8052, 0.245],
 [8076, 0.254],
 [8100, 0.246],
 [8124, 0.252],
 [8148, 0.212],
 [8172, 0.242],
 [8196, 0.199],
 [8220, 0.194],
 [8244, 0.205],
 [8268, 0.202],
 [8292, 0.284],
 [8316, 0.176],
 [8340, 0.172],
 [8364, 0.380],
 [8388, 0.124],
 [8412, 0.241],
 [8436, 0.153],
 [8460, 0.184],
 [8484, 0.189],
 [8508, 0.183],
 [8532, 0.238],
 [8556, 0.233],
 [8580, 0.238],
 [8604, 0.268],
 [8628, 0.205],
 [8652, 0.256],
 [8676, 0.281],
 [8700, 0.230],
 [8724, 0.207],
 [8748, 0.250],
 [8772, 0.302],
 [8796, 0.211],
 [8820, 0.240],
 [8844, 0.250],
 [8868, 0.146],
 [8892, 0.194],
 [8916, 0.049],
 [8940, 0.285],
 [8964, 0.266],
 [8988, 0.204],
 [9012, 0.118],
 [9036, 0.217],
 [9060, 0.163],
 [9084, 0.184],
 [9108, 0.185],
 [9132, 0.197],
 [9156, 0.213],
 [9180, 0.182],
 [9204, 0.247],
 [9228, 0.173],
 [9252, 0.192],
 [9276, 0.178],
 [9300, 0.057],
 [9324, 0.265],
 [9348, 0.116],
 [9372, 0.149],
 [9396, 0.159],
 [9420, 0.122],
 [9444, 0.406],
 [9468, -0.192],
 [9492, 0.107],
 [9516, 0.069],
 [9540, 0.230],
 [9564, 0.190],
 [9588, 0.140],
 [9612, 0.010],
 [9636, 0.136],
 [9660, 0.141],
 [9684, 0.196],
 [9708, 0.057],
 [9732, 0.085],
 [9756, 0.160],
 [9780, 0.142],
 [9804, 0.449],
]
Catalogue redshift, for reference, 0.173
